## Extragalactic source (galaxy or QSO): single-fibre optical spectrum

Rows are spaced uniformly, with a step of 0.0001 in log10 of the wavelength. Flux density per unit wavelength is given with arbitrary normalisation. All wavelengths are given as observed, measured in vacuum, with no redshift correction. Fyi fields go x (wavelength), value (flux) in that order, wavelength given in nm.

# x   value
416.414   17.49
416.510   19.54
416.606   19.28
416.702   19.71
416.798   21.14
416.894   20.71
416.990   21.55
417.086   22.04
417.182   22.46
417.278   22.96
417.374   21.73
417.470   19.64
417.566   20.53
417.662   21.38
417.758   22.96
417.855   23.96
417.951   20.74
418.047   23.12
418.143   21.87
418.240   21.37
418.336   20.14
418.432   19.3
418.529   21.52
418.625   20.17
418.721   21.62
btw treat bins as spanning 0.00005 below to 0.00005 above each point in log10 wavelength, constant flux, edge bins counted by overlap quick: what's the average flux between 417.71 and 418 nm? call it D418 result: 22.5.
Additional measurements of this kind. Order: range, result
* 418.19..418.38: 20.7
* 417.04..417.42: 22.3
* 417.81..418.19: 22.5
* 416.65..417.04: 20.8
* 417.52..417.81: 21.6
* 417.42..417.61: 20.1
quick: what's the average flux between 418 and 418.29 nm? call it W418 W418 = 22.1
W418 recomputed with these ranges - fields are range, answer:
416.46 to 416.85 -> 19.9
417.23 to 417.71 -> 21.3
